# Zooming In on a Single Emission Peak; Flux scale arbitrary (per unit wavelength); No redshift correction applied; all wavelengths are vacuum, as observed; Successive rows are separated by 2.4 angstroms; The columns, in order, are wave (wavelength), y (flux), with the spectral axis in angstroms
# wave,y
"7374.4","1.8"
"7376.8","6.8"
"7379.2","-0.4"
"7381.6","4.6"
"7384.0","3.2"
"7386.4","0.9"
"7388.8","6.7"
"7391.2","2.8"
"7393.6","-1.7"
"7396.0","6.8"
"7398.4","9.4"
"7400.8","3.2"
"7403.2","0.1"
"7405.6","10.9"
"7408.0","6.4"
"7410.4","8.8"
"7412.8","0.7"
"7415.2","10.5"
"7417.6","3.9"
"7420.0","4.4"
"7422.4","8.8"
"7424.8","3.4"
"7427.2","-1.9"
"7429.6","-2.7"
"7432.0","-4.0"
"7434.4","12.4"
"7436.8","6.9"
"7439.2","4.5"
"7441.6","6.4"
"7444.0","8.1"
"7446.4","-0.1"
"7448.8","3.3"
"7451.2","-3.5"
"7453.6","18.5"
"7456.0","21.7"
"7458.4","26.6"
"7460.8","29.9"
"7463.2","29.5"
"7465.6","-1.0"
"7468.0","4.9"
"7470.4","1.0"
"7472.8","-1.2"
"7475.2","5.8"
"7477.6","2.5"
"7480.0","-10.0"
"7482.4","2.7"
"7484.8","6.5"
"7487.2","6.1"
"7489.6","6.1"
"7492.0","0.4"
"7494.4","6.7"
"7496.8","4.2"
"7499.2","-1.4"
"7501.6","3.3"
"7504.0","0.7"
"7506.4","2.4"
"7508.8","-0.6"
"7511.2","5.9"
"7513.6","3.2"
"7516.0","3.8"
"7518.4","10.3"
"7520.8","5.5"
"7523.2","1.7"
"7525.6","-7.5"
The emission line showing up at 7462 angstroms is [O II]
